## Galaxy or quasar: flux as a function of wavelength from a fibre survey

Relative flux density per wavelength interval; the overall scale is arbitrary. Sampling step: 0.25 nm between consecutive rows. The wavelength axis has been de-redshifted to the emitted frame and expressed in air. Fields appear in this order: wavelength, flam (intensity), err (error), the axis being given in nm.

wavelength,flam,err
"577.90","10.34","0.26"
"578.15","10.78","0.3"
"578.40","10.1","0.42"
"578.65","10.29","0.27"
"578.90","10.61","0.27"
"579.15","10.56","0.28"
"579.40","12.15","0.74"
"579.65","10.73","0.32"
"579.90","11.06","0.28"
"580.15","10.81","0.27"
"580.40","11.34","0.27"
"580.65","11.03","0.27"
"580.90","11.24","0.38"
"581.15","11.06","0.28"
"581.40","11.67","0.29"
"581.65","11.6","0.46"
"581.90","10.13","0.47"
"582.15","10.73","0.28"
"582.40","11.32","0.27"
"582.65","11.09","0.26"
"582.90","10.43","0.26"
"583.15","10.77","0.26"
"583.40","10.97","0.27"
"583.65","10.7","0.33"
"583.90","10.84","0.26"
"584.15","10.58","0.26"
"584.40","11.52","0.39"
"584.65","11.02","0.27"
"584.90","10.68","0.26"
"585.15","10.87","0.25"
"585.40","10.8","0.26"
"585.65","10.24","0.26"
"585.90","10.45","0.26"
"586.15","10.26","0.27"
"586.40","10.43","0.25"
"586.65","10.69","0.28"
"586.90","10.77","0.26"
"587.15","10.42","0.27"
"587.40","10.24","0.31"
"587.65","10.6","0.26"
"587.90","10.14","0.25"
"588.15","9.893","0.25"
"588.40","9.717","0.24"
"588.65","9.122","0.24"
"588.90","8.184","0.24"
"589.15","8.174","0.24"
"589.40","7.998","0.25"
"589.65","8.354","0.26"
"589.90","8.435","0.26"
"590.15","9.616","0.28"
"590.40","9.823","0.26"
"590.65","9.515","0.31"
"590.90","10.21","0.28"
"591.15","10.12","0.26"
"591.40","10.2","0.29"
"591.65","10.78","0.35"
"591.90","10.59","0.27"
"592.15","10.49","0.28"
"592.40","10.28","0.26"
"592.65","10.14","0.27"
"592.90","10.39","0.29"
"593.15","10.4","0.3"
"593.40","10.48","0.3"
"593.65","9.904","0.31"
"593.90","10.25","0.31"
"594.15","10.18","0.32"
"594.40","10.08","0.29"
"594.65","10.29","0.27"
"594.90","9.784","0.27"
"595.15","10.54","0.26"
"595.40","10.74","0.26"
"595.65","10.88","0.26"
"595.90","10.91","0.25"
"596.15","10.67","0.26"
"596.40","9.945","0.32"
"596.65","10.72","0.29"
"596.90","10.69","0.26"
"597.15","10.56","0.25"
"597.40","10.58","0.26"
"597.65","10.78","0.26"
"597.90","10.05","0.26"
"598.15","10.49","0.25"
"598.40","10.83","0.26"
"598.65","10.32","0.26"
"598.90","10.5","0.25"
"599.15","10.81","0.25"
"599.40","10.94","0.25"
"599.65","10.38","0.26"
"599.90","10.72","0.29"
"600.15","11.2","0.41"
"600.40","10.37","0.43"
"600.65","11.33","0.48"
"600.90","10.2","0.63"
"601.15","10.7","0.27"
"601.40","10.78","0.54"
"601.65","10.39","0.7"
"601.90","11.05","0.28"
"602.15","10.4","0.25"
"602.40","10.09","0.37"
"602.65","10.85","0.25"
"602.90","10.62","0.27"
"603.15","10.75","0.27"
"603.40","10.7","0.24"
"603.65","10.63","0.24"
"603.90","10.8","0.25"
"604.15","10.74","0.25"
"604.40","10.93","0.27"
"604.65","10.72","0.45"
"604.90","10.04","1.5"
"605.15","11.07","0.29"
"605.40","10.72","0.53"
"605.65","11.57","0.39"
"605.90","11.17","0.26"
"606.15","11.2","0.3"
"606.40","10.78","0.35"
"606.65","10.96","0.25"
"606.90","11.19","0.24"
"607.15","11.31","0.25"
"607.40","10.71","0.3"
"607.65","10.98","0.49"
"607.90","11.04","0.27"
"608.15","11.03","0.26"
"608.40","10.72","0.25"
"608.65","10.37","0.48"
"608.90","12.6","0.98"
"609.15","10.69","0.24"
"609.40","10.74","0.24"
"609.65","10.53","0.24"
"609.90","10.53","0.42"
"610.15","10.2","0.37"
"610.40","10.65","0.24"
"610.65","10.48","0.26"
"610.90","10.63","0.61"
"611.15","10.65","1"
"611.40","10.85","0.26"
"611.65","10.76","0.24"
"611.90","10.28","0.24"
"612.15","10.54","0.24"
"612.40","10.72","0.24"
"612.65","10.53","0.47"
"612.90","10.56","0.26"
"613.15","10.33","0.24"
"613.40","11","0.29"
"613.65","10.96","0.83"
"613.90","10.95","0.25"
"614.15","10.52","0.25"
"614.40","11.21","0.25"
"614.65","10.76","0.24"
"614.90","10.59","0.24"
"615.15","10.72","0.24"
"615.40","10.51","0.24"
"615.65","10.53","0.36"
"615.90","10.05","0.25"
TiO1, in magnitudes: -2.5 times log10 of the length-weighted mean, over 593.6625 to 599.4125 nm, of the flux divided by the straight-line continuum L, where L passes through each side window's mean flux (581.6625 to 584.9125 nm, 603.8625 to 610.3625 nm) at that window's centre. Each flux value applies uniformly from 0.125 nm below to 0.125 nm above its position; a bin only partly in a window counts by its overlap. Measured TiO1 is 0.041 mag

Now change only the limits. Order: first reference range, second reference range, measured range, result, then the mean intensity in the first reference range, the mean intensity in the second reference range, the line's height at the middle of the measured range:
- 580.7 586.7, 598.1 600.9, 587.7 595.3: 0.101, 10.8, 10.7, 10.8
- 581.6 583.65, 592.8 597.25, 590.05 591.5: 0.068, 10.8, 10.4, 10.6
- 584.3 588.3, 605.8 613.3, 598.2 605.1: 0.005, 10.6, 10.8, 10.7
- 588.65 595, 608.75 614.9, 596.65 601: -0.055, 9.77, 10.7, 10.1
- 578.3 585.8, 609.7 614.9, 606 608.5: -0.030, 10.9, 10.7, 10.7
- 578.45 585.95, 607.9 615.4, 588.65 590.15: 0.277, 10.9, 10.7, 10.9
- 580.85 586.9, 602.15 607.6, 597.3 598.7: 0.032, 10.8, 10.8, 10.8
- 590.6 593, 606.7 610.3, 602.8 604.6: -0.001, 10.3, 10.9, 10.7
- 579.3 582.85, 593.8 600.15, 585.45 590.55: 0.123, 11.1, 10.5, 10.9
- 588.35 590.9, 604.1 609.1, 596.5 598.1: -0.073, 8.93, 11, 9.86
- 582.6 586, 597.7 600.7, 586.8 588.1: 0.036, 10.8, 10.6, 10.8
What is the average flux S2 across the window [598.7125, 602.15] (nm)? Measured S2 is 10.7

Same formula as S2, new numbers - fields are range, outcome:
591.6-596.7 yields 10.4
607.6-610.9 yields 10.8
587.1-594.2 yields 9.81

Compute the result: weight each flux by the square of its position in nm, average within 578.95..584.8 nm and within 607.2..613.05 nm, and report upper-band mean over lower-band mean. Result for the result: 1.1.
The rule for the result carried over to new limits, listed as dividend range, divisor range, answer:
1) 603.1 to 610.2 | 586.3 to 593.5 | 1.17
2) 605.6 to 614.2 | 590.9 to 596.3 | 1.10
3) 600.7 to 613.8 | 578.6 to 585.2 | 1.07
